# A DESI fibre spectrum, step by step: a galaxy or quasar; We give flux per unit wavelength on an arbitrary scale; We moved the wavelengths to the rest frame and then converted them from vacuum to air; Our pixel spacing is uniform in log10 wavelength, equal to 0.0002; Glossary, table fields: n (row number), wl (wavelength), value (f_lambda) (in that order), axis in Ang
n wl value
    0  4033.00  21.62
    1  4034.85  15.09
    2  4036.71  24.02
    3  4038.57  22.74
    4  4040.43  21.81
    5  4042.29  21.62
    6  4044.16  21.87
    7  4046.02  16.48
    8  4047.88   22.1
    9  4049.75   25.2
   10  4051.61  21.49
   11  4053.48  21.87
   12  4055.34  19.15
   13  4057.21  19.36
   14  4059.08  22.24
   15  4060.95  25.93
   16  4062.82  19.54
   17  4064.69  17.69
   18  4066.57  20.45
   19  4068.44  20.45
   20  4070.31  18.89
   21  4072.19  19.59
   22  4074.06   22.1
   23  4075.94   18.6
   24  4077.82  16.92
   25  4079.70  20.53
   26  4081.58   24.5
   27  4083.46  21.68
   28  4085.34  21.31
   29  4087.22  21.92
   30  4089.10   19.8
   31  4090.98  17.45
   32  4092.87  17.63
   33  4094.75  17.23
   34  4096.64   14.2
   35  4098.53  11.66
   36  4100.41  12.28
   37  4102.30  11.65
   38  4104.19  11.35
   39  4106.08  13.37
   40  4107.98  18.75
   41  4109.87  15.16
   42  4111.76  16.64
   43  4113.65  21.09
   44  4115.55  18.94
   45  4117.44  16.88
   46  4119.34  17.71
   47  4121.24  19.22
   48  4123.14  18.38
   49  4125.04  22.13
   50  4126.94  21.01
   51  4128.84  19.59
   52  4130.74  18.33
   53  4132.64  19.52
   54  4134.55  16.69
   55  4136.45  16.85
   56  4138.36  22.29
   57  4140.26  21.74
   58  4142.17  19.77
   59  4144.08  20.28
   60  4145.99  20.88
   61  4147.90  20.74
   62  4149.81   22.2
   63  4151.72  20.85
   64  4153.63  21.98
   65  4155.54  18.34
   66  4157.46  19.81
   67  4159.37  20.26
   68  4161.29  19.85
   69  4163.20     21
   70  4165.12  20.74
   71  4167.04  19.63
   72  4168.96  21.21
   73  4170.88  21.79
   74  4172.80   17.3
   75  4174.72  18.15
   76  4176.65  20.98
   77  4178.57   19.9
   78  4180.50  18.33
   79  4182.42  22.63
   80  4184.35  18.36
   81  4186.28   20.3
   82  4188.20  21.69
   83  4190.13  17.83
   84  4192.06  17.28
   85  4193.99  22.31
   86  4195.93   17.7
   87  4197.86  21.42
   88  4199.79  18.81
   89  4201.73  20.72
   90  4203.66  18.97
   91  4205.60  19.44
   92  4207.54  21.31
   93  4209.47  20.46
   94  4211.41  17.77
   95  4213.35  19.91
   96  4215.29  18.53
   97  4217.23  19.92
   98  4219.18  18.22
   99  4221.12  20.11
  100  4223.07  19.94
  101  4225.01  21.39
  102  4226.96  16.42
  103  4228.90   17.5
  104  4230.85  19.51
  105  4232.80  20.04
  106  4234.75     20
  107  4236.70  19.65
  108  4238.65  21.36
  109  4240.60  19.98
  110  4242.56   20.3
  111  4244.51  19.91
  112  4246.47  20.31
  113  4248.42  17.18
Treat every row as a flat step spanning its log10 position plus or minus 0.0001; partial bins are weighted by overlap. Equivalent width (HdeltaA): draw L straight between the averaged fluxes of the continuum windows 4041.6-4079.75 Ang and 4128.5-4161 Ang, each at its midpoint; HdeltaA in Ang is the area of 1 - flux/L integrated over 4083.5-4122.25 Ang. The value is 6.6 Ang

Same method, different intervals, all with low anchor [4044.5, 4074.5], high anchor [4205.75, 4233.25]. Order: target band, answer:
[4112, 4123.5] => 0.9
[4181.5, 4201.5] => -0.3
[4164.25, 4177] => -0.1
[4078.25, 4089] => -0.5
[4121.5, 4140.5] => 0.6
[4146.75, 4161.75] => -0.4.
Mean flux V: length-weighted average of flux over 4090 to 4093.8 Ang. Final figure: 17.6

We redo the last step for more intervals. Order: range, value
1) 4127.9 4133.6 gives 19.1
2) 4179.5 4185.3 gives 19.8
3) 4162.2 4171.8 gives 20.9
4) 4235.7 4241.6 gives 20.3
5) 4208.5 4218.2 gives 19.3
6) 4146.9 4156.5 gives 20.8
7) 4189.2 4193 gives 17.6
